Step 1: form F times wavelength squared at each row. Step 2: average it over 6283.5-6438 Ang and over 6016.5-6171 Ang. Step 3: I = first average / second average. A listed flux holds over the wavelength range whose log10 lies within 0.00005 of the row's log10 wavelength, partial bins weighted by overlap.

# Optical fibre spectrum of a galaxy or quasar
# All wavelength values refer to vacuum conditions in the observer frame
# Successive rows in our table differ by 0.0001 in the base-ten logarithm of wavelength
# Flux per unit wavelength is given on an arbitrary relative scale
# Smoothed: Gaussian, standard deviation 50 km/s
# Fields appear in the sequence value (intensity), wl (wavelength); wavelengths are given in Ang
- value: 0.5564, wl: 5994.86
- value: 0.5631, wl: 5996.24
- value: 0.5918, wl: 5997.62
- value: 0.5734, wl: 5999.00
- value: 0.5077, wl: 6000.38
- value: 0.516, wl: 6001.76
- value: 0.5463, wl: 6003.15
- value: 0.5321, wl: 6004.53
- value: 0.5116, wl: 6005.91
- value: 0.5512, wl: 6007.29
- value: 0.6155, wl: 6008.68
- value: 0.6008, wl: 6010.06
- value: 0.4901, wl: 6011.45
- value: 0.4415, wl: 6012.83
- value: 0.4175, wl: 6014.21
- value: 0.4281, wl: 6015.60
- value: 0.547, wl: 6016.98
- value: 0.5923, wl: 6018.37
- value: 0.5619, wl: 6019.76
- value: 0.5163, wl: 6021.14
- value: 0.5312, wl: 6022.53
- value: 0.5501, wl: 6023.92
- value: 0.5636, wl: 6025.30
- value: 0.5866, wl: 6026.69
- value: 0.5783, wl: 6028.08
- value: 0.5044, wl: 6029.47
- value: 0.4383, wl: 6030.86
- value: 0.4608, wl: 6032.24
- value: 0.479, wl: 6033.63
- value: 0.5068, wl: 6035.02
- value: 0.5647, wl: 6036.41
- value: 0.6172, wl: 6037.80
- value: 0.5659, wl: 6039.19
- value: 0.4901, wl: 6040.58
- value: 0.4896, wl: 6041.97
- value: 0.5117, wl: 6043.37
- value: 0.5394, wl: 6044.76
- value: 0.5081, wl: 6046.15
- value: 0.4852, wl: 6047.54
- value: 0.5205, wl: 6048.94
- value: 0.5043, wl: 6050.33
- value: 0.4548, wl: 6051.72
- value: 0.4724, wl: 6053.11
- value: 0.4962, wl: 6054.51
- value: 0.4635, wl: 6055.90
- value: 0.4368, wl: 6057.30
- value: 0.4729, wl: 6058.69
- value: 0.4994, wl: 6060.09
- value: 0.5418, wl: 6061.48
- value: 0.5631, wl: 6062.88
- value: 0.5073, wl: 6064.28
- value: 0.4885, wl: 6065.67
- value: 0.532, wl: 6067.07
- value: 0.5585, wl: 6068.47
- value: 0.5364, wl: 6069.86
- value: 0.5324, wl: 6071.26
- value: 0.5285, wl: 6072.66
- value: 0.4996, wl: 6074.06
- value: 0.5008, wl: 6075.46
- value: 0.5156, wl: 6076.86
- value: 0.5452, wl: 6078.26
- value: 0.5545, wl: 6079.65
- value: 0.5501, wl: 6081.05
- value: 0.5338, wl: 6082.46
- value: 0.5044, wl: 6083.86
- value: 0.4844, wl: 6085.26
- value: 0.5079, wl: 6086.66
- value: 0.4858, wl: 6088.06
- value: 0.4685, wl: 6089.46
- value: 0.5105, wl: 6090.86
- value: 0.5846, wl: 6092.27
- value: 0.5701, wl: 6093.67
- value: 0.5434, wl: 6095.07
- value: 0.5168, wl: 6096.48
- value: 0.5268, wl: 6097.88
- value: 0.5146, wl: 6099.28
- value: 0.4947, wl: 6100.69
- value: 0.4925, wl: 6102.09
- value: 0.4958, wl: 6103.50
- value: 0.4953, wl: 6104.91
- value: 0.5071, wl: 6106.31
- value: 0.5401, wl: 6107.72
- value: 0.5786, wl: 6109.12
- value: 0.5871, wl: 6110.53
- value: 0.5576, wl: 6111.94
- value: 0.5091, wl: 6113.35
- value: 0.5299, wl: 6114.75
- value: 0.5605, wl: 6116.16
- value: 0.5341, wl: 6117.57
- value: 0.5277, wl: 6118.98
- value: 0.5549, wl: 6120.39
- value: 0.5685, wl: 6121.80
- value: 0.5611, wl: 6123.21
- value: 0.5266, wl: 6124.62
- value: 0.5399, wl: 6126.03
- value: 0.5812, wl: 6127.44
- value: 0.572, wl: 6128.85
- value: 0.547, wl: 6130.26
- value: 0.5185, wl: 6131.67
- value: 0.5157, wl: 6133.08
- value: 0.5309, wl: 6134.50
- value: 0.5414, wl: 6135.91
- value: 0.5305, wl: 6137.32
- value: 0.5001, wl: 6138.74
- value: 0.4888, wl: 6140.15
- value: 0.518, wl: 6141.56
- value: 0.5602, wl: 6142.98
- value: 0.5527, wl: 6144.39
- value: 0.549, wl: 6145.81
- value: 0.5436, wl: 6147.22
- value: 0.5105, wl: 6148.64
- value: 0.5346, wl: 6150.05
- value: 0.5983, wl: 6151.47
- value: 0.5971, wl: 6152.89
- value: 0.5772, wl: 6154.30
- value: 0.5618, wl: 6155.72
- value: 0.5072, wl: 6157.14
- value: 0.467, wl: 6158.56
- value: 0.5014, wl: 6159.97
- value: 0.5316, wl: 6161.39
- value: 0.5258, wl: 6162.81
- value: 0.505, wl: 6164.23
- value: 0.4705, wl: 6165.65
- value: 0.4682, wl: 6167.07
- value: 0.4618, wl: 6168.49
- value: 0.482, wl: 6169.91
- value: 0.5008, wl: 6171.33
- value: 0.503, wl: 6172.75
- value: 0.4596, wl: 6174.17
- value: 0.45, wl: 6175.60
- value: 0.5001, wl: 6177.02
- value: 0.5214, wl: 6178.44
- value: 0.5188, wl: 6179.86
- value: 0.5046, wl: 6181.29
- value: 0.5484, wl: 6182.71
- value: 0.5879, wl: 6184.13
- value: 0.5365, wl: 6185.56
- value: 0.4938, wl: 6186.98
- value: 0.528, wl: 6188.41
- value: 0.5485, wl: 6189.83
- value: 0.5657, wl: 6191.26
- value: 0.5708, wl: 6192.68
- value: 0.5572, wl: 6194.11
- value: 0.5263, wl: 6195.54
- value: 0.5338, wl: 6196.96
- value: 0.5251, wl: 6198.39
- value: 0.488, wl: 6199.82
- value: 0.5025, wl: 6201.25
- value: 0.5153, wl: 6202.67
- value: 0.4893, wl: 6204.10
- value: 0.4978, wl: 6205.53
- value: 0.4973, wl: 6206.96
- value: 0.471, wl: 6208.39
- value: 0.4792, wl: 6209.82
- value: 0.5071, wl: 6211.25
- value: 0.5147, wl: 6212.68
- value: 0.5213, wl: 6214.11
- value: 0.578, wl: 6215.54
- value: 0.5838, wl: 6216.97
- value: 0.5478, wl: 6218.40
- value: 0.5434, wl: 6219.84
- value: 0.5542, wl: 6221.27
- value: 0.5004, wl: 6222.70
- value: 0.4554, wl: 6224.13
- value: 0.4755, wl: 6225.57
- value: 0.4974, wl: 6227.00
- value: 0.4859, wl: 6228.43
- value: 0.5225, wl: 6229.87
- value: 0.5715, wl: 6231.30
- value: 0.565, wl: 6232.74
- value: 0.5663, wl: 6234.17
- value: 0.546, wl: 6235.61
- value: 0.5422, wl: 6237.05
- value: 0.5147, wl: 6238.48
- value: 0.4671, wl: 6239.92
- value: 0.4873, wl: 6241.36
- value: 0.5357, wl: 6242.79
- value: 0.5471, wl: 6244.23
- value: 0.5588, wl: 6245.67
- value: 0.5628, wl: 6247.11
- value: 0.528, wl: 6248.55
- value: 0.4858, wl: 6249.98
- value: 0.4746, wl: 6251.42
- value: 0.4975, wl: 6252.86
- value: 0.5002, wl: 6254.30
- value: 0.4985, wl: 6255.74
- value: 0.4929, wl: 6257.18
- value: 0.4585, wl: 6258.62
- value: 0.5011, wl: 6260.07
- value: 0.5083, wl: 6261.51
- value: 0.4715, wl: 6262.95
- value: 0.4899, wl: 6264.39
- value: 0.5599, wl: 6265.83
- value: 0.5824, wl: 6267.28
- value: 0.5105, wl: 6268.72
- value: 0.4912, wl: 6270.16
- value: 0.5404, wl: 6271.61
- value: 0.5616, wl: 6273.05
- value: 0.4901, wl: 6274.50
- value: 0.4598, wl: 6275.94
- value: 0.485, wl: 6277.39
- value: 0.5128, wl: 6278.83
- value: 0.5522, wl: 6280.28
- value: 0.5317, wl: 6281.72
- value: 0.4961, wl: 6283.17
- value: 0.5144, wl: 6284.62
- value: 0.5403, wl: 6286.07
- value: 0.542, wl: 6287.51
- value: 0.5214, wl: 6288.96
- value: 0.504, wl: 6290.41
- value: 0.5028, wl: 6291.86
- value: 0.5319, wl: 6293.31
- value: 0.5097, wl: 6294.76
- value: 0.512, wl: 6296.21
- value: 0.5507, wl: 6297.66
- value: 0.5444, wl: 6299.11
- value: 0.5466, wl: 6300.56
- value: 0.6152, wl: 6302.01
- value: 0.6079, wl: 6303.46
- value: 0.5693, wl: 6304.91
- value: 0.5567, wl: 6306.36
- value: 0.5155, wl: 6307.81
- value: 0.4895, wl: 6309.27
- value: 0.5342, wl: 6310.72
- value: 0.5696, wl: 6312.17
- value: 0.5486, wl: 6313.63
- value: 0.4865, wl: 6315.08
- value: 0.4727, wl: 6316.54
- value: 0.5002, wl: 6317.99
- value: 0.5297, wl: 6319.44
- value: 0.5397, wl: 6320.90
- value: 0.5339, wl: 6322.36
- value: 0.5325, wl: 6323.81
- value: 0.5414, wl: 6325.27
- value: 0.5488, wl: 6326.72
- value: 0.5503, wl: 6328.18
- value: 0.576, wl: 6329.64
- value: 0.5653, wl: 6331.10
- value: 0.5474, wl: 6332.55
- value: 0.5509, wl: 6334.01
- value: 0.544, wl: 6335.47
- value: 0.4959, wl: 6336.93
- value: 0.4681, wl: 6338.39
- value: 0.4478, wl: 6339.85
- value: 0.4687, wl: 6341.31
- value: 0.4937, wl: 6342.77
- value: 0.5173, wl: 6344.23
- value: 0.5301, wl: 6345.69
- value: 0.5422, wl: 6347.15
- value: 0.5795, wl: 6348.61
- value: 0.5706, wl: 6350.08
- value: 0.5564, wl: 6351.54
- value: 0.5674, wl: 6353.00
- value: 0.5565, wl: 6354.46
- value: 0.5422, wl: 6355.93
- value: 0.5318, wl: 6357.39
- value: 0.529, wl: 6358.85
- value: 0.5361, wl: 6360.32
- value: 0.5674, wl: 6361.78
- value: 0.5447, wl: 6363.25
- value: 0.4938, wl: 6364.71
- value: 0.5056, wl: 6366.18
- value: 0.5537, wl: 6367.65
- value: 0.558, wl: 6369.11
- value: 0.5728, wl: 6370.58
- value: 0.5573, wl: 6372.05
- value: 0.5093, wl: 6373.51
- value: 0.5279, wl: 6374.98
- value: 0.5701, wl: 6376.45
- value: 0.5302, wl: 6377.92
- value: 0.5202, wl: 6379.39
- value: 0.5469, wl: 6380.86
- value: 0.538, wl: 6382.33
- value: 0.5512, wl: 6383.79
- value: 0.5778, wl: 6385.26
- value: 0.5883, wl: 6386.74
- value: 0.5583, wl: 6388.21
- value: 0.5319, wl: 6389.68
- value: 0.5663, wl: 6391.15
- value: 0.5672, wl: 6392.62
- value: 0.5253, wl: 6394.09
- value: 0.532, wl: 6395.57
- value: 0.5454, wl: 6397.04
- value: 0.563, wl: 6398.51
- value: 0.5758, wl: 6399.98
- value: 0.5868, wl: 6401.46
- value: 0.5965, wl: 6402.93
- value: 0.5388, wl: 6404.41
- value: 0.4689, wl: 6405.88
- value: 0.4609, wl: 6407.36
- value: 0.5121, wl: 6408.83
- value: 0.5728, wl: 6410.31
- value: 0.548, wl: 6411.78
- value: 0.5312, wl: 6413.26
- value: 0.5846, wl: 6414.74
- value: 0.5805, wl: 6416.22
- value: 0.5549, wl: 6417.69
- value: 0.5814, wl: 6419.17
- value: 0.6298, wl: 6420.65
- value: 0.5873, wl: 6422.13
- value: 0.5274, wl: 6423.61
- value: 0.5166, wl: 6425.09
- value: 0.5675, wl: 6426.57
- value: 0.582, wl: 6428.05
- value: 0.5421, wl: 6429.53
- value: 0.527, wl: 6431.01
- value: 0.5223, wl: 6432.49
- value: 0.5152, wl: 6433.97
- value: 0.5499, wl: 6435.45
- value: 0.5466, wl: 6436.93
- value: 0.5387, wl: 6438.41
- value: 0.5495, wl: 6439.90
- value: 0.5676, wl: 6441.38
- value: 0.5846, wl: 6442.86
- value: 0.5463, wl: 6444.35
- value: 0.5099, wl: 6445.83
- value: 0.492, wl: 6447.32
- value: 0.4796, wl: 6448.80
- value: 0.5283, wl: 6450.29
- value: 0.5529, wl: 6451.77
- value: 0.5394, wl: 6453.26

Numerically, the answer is 1.12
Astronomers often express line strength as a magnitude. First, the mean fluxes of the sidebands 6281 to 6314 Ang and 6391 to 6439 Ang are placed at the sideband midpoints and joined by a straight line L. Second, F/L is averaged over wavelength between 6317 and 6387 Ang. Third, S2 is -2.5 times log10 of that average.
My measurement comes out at 0.01 mag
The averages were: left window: 0.537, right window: 0.55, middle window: 0.537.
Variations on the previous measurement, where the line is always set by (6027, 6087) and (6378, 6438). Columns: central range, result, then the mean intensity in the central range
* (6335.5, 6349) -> 0.079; 0.505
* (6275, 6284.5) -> 0.063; 0.506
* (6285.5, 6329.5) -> 0.008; 0.535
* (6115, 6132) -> -0.059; 0.549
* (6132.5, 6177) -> 0.013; 0.517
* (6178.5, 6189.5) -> -0.010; 0.531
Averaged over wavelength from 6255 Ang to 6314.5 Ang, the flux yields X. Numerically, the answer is 0.525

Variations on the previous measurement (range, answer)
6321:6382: 0.536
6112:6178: 0.526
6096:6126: 0.533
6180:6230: 0.521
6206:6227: 0.516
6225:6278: 0.515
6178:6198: 0.539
